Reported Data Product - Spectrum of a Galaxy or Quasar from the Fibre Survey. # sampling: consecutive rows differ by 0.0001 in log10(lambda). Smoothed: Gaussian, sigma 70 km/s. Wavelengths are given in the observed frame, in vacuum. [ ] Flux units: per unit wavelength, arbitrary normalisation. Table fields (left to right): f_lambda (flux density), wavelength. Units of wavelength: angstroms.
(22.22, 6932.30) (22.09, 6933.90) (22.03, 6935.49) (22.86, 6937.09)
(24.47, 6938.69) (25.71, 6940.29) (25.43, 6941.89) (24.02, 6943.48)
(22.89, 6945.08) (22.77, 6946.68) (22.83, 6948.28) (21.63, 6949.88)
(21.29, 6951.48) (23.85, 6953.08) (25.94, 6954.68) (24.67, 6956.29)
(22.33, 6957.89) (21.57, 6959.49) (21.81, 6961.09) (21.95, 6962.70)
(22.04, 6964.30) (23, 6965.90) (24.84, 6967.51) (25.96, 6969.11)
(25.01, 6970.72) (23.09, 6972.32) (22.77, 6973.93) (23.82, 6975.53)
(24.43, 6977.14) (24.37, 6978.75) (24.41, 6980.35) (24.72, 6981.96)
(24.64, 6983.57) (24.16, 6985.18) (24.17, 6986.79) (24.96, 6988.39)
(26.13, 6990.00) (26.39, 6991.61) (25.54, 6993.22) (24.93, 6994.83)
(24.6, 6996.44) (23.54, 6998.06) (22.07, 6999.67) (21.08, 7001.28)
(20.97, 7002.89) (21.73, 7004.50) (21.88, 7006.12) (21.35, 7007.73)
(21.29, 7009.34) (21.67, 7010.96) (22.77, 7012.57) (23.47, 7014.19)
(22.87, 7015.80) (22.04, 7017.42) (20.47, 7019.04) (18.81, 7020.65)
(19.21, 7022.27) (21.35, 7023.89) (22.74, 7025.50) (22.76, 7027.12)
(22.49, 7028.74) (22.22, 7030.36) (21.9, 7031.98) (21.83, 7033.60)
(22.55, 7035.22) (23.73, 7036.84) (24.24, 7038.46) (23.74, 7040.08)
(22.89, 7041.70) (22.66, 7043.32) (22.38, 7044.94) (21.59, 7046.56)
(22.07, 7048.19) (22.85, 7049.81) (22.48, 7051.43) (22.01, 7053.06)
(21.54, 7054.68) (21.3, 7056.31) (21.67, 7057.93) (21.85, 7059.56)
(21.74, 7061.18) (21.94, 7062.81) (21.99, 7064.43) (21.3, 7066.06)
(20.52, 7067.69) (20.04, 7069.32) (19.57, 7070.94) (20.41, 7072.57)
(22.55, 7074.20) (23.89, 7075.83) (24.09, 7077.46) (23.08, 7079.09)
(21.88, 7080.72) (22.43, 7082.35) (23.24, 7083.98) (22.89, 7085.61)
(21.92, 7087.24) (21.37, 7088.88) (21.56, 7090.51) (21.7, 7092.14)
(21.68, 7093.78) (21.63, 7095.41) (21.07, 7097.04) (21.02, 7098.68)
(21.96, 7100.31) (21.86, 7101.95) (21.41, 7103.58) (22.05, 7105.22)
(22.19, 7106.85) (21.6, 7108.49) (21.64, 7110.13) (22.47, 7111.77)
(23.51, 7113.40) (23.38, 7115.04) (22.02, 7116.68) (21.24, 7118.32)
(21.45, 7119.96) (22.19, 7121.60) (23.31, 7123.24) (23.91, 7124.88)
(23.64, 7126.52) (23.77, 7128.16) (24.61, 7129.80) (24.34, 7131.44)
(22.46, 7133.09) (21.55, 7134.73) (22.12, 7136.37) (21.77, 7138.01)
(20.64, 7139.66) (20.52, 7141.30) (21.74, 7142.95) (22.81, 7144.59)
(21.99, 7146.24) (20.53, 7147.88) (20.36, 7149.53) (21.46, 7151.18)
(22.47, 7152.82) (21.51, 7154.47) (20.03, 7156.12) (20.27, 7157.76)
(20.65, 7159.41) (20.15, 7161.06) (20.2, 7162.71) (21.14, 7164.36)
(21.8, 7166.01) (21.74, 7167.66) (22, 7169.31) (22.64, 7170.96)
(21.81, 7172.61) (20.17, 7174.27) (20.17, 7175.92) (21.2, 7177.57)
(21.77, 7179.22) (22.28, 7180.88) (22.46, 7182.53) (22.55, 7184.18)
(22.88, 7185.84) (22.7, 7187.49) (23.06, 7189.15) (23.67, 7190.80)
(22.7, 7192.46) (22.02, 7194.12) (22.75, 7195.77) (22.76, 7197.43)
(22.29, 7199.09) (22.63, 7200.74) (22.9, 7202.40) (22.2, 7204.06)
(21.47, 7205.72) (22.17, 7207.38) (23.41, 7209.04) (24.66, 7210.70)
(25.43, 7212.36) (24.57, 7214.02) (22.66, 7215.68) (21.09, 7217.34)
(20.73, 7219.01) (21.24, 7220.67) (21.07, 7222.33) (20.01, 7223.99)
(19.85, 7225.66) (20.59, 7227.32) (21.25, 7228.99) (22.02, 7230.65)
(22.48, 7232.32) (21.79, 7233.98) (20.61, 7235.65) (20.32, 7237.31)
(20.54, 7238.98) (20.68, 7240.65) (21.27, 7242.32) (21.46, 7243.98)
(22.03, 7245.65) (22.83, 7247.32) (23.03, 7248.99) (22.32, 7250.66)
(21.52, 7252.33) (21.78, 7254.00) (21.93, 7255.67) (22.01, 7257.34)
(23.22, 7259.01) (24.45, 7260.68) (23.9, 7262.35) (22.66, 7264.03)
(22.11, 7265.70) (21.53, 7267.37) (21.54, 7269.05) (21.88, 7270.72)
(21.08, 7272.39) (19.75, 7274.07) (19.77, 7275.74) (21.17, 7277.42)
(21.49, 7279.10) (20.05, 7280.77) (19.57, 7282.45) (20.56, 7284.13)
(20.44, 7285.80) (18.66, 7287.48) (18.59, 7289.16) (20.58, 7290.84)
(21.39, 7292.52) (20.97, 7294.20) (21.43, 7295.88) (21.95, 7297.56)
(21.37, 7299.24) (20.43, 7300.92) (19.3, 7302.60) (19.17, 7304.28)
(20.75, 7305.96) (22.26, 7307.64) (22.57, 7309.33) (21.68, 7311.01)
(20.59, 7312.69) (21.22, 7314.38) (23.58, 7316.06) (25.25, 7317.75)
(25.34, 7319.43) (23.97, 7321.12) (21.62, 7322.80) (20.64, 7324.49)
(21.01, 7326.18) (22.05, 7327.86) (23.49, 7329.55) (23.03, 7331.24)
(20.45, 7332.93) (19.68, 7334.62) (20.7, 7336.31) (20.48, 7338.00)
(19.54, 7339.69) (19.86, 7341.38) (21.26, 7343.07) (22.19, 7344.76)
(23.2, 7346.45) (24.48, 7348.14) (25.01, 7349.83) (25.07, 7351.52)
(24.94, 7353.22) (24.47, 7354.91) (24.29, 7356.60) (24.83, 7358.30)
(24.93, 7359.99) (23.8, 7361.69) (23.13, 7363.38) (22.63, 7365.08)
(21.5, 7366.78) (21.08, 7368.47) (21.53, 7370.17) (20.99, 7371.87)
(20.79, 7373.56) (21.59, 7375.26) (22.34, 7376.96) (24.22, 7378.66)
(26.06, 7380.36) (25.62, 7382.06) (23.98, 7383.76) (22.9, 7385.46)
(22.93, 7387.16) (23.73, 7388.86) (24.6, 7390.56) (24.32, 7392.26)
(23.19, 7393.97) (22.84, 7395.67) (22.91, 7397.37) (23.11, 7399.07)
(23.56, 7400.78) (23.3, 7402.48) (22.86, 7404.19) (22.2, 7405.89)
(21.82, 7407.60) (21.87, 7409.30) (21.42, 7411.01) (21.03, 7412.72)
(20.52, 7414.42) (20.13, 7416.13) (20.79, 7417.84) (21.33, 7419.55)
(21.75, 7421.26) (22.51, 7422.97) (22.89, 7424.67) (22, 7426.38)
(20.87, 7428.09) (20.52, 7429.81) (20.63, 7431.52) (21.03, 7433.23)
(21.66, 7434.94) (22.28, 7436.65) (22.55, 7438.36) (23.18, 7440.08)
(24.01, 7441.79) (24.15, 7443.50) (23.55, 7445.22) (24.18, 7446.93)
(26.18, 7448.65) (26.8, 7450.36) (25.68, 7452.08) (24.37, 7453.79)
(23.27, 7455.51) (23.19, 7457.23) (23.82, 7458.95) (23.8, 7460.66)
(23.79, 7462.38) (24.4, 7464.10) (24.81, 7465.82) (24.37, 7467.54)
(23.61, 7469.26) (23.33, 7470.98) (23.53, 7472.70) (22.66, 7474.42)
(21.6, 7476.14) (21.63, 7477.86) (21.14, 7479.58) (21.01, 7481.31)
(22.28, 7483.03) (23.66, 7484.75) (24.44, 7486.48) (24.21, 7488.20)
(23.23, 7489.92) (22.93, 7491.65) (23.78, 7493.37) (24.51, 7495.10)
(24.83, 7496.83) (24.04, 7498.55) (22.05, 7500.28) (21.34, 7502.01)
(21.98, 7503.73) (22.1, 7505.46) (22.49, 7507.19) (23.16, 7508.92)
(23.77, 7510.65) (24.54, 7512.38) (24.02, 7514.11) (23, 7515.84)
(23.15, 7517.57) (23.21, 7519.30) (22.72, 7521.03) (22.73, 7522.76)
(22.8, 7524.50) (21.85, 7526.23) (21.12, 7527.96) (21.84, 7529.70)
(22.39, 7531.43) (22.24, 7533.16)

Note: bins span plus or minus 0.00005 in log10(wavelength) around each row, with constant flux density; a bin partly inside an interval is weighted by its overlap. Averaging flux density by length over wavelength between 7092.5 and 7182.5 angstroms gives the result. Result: 21.8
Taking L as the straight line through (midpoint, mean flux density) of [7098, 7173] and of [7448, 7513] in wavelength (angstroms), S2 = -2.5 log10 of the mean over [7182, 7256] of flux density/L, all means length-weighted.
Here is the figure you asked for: 0.01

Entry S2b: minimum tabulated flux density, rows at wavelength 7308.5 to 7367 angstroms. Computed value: 19.54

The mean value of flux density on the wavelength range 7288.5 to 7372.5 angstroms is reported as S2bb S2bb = 22.1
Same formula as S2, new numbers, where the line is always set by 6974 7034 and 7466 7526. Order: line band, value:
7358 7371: 0.008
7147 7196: 0.065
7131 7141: 0.047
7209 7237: 0.052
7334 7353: 0.045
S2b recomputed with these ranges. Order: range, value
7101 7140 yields 20.64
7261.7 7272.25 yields 21.53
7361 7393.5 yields 20.79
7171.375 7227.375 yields 19.85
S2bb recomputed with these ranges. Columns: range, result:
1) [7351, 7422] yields 22.9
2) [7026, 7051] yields 22.7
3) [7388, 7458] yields 22.8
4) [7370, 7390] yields 23.1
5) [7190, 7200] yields 22.7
